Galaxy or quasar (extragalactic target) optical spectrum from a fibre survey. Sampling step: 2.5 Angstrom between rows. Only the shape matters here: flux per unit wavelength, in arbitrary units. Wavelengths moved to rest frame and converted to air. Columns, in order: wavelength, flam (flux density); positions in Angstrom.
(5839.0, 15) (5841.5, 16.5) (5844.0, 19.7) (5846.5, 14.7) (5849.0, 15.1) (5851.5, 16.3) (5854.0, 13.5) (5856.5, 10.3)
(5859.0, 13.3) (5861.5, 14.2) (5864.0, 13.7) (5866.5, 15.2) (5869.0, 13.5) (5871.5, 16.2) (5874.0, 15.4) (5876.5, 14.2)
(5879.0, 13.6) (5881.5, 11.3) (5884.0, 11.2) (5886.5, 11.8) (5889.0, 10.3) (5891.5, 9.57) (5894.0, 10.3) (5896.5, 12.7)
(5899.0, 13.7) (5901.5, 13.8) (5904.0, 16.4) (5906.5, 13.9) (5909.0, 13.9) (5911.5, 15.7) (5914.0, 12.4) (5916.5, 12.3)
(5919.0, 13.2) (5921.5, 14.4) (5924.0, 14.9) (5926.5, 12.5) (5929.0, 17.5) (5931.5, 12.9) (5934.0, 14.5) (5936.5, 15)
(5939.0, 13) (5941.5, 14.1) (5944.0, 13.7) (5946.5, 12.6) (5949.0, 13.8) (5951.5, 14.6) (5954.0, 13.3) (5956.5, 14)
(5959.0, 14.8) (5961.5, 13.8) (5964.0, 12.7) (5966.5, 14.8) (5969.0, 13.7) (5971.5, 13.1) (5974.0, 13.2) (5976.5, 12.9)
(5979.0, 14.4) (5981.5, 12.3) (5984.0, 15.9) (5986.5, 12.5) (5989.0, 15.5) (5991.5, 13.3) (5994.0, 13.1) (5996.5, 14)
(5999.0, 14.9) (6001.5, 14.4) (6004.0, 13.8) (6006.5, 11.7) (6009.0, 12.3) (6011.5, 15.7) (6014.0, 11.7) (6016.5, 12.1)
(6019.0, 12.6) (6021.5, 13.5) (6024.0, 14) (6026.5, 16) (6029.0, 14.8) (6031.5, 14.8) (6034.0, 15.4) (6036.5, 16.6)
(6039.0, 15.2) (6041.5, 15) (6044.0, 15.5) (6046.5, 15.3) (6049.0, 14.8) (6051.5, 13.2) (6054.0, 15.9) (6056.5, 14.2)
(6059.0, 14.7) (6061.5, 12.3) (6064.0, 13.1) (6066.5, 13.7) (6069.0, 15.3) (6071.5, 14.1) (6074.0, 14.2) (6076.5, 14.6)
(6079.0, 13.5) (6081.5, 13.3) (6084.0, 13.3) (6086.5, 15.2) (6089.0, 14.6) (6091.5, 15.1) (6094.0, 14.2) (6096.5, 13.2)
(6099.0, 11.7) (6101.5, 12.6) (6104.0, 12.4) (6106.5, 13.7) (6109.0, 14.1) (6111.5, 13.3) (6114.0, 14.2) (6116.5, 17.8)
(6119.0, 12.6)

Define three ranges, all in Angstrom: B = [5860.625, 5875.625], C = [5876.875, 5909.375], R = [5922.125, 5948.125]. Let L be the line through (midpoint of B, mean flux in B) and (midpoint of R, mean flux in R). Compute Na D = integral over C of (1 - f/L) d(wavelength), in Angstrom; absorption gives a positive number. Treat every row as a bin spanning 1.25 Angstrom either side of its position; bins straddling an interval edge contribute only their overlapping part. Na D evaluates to 4.4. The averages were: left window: 14.7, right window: 14.1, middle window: 12.5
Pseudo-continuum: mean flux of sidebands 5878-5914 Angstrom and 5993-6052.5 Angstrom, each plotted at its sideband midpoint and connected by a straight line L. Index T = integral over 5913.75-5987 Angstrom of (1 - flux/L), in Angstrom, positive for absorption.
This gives -2.5 Angstrom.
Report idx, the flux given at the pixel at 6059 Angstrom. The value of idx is 14.7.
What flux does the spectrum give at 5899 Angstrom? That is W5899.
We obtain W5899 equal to 13.7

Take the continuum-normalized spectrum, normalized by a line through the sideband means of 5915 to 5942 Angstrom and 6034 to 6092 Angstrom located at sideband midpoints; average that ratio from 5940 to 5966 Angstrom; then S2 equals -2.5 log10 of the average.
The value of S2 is 0.03 mag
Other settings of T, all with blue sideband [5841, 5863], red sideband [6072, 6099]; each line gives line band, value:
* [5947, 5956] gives 0.4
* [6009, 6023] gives 1.2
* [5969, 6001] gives 1.3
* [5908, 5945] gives 1.3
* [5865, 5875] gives -0.2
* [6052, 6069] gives 0.1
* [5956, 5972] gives 0.6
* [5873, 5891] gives 2.8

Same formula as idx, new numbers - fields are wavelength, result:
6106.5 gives 13.7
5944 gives 13.7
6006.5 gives 11.7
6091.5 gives 15.1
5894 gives 10.3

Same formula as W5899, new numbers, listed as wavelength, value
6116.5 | 17.8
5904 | 16.4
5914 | 12.4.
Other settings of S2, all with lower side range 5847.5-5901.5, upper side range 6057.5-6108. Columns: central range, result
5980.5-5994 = -0.031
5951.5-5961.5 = -0.055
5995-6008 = -0.017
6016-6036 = -0.058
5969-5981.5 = 0.009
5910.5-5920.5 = -0.009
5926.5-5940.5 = -0.085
